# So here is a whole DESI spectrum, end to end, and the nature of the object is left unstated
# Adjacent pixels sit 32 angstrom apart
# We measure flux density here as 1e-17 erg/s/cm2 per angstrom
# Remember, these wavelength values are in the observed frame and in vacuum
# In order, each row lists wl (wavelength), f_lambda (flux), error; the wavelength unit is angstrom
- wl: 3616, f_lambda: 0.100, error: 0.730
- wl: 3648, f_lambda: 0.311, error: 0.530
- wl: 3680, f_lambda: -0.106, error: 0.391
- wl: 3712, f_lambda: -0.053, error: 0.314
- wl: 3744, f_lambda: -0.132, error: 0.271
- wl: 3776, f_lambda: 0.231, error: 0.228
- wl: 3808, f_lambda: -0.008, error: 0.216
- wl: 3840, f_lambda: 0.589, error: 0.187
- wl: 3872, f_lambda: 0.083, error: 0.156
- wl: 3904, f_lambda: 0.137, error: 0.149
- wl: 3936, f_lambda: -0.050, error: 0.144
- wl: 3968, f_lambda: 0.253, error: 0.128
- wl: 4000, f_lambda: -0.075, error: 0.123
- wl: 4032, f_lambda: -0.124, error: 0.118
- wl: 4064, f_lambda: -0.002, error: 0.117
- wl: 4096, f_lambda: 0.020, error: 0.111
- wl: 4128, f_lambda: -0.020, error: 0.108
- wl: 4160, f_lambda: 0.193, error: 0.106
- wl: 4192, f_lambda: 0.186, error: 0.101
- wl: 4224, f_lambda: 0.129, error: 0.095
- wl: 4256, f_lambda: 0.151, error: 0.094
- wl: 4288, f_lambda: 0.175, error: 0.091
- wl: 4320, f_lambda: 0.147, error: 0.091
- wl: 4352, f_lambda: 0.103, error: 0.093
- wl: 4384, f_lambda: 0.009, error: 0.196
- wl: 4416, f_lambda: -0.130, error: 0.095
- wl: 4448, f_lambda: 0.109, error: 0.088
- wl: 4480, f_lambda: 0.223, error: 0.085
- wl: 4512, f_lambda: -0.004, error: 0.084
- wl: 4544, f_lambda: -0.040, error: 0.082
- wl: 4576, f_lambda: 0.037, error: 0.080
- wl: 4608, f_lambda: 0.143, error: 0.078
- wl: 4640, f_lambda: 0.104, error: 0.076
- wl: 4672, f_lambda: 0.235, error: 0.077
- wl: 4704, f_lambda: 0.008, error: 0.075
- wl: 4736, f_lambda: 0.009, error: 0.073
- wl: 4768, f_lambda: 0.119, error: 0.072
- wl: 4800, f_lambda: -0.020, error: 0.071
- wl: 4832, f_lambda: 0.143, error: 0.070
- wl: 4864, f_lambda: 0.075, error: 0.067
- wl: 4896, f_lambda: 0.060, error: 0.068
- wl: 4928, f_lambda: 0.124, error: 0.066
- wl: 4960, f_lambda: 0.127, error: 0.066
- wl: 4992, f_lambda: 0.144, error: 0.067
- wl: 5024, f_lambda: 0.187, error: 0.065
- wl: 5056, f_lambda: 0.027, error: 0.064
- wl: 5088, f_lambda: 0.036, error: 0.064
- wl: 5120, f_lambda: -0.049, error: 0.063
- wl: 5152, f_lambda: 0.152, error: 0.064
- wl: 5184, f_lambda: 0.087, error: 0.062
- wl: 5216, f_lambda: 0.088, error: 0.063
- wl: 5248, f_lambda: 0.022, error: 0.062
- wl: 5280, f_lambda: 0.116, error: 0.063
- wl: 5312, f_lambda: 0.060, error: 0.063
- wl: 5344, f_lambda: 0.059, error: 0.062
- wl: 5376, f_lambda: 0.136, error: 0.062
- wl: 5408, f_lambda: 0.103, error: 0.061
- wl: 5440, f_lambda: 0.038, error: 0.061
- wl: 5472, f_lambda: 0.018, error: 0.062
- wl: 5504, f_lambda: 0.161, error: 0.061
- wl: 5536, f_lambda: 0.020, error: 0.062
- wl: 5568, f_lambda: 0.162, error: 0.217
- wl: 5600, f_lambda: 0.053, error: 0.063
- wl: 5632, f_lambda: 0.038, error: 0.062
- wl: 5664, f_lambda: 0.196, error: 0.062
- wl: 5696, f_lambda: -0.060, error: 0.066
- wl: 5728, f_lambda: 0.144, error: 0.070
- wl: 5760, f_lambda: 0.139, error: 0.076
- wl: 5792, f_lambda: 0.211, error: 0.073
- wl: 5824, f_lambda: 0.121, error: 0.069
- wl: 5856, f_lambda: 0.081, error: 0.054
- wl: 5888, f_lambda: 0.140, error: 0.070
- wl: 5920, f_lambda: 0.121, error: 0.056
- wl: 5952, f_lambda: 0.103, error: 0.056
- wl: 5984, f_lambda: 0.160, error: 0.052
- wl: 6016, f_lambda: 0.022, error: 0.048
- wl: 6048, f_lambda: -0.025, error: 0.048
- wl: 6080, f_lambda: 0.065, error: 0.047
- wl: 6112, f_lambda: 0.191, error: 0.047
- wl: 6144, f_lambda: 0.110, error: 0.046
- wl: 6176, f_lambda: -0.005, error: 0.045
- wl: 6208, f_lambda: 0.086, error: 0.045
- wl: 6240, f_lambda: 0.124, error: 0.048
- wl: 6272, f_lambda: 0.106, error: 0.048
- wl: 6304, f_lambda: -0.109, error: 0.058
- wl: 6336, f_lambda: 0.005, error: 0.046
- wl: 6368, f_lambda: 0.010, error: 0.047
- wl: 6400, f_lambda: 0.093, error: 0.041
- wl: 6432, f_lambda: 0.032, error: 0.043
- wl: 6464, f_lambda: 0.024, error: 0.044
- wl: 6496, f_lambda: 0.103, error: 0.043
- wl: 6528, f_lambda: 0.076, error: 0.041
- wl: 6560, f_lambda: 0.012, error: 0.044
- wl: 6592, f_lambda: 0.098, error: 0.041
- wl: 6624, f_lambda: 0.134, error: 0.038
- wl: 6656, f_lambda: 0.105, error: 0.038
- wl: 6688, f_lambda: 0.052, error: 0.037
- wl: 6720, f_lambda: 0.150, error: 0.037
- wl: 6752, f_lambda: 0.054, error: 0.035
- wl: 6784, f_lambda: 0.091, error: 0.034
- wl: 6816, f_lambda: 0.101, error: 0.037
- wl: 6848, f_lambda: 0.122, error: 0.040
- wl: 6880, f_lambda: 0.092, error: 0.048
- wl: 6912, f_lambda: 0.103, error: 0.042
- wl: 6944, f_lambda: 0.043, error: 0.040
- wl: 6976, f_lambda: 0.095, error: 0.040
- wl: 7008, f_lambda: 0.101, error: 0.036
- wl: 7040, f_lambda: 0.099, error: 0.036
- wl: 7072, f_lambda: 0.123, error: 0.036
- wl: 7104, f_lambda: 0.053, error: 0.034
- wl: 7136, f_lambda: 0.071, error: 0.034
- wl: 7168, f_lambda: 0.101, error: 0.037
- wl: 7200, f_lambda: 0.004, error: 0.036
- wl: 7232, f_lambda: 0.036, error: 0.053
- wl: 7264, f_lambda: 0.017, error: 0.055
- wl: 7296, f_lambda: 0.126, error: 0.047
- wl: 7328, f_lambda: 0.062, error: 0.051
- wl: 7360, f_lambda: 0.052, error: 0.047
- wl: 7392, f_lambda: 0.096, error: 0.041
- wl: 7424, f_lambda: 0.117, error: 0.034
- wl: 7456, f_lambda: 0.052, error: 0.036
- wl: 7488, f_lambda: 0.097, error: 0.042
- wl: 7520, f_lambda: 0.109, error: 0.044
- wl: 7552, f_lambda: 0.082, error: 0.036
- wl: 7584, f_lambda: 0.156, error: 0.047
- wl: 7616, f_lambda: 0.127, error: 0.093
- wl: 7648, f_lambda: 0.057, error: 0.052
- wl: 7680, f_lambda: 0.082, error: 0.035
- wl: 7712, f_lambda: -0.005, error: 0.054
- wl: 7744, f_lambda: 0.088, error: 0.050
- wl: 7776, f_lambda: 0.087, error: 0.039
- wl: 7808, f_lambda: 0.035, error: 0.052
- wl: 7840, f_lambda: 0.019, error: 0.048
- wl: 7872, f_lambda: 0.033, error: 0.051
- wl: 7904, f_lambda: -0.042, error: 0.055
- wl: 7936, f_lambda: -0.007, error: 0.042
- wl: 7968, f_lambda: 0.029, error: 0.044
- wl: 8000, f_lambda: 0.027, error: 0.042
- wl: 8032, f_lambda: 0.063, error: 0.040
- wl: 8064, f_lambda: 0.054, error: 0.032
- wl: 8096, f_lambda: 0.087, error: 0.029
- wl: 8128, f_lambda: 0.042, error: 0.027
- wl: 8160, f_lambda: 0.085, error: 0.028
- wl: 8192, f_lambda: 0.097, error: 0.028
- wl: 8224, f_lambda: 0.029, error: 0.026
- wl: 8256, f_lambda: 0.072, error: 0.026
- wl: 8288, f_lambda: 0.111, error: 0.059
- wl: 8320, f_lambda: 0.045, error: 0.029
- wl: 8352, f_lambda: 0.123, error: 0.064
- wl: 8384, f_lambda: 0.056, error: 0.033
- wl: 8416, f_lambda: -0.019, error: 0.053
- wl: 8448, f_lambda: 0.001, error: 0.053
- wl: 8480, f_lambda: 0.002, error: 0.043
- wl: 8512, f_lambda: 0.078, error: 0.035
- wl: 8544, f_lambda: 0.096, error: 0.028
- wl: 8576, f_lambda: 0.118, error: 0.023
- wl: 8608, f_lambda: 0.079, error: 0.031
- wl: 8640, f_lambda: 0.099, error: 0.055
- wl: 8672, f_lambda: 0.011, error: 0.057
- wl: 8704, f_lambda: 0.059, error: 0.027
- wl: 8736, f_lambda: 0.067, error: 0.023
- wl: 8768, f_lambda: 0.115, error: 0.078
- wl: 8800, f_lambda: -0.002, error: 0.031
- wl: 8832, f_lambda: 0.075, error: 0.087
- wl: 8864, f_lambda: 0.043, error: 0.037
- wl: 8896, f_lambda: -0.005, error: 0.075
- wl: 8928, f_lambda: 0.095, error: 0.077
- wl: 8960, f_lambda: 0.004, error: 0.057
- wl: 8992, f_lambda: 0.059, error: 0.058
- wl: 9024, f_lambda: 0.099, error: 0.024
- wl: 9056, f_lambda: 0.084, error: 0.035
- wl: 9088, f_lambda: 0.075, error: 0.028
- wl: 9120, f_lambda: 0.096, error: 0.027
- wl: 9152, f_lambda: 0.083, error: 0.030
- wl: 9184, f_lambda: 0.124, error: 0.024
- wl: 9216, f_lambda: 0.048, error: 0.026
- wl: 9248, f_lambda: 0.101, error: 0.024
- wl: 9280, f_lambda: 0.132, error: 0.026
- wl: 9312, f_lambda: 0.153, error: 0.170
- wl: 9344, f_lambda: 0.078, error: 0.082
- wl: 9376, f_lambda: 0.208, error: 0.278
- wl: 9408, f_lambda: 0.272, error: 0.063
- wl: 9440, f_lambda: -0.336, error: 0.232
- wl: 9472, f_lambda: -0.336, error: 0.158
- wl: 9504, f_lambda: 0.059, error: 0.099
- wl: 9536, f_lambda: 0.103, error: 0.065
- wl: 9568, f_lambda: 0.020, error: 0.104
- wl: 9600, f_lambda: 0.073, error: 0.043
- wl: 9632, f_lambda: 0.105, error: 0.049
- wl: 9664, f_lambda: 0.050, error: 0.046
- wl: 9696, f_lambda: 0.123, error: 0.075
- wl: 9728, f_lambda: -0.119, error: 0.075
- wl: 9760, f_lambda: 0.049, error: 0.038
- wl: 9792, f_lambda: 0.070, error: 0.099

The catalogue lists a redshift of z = 1.525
